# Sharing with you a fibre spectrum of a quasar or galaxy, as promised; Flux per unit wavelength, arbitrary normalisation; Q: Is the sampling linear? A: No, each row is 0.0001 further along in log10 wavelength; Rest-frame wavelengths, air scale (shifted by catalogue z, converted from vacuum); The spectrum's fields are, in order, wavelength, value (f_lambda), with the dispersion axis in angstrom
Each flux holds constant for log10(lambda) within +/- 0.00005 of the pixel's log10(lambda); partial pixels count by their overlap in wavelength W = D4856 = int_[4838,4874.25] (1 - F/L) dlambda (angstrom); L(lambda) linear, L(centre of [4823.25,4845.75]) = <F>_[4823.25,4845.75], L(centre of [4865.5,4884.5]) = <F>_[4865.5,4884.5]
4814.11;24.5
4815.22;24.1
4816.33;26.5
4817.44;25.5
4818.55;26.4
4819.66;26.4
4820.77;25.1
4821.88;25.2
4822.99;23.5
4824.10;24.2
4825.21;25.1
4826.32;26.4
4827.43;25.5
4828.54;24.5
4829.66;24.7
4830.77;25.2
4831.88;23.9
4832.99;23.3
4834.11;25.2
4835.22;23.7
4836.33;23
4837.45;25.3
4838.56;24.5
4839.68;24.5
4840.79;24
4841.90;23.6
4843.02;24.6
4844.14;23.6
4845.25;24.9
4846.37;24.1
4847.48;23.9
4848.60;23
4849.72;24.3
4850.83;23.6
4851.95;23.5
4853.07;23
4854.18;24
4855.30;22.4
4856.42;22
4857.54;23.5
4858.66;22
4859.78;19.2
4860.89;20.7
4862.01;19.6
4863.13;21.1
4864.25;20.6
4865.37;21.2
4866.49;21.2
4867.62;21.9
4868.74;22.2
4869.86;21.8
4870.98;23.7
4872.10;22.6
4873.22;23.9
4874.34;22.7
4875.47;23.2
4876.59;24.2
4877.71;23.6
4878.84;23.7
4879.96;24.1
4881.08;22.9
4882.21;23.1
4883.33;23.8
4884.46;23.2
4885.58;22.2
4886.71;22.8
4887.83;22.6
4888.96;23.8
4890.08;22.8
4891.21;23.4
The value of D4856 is 1.4 angstrom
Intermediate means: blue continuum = 24.5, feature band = 22.8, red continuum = 23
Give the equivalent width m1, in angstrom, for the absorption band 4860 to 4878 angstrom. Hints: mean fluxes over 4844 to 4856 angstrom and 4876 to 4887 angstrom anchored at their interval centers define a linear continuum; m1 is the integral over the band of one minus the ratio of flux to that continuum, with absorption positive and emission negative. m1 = 1.09 angstrom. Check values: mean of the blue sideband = 23.7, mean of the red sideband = 23.4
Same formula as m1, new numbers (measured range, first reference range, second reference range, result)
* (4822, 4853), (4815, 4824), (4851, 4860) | -0.41 angstrom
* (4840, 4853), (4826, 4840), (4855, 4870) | -0.46 angstrom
